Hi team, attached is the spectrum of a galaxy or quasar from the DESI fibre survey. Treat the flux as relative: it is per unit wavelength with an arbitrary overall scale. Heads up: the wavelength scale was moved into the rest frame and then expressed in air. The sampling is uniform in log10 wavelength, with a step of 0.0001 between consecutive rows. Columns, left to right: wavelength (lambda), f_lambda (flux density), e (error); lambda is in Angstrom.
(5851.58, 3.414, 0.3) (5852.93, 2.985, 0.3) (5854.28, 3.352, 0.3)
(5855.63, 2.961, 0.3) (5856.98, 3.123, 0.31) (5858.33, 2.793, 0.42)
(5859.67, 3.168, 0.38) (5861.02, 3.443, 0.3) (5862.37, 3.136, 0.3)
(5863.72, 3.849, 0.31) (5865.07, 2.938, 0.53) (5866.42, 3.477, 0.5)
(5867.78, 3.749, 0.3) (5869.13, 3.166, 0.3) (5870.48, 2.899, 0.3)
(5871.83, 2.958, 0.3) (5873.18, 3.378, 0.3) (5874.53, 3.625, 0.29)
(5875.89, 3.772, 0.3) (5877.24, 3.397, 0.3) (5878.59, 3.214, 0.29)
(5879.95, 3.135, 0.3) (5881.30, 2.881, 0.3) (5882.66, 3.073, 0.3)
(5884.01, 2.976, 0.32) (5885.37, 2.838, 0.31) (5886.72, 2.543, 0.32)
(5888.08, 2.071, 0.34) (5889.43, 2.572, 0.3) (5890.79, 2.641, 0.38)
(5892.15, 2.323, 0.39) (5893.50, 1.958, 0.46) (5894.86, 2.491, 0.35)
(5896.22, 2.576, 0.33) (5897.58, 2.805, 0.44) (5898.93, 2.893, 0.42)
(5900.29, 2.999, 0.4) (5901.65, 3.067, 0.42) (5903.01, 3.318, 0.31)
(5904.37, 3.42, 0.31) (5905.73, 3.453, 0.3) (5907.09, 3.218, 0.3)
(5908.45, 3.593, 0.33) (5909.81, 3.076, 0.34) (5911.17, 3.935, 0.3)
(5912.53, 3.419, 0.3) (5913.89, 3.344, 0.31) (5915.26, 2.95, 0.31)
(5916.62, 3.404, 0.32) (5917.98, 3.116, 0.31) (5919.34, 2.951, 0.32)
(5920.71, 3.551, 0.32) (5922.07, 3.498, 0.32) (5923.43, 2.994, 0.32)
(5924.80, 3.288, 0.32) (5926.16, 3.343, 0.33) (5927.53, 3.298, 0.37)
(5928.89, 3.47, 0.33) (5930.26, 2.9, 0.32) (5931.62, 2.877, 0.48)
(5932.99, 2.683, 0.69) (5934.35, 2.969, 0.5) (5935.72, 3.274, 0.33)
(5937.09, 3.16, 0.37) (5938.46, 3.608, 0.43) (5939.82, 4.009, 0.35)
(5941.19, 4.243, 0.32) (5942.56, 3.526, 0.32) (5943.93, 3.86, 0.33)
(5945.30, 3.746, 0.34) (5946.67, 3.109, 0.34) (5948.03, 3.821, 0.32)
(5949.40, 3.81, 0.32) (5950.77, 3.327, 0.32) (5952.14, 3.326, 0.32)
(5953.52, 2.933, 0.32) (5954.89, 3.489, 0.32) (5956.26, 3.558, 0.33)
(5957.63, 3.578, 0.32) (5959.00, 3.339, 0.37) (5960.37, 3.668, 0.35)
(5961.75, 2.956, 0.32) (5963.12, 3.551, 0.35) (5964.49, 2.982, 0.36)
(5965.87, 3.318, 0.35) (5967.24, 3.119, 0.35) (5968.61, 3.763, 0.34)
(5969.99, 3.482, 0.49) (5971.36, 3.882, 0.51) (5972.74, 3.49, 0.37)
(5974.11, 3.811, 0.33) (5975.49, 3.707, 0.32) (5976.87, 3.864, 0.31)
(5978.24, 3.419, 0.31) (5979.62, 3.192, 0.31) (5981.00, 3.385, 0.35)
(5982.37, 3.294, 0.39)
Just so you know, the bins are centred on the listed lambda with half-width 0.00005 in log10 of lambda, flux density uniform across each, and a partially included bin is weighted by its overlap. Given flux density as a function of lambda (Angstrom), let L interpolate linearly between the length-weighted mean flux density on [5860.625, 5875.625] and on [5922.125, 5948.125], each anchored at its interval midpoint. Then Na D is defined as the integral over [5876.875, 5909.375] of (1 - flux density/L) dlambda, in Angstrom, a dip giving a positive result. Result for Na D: 4.46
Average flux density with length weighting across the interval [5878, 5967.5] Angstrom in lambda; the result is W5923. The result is 3.19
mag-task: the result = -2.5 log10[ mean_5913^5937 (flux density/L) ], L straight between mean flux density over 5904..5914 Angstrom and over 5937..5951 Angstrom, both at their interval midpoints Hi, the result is 0.12 mag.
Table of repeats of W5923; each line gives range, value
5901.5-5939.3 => 3.26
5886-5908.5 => 2.8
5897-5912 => 3.26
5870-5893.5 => 2.93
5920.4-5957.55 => 3.4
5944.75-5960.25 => 3.46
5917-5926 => 3.25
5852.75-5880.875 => 3.26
